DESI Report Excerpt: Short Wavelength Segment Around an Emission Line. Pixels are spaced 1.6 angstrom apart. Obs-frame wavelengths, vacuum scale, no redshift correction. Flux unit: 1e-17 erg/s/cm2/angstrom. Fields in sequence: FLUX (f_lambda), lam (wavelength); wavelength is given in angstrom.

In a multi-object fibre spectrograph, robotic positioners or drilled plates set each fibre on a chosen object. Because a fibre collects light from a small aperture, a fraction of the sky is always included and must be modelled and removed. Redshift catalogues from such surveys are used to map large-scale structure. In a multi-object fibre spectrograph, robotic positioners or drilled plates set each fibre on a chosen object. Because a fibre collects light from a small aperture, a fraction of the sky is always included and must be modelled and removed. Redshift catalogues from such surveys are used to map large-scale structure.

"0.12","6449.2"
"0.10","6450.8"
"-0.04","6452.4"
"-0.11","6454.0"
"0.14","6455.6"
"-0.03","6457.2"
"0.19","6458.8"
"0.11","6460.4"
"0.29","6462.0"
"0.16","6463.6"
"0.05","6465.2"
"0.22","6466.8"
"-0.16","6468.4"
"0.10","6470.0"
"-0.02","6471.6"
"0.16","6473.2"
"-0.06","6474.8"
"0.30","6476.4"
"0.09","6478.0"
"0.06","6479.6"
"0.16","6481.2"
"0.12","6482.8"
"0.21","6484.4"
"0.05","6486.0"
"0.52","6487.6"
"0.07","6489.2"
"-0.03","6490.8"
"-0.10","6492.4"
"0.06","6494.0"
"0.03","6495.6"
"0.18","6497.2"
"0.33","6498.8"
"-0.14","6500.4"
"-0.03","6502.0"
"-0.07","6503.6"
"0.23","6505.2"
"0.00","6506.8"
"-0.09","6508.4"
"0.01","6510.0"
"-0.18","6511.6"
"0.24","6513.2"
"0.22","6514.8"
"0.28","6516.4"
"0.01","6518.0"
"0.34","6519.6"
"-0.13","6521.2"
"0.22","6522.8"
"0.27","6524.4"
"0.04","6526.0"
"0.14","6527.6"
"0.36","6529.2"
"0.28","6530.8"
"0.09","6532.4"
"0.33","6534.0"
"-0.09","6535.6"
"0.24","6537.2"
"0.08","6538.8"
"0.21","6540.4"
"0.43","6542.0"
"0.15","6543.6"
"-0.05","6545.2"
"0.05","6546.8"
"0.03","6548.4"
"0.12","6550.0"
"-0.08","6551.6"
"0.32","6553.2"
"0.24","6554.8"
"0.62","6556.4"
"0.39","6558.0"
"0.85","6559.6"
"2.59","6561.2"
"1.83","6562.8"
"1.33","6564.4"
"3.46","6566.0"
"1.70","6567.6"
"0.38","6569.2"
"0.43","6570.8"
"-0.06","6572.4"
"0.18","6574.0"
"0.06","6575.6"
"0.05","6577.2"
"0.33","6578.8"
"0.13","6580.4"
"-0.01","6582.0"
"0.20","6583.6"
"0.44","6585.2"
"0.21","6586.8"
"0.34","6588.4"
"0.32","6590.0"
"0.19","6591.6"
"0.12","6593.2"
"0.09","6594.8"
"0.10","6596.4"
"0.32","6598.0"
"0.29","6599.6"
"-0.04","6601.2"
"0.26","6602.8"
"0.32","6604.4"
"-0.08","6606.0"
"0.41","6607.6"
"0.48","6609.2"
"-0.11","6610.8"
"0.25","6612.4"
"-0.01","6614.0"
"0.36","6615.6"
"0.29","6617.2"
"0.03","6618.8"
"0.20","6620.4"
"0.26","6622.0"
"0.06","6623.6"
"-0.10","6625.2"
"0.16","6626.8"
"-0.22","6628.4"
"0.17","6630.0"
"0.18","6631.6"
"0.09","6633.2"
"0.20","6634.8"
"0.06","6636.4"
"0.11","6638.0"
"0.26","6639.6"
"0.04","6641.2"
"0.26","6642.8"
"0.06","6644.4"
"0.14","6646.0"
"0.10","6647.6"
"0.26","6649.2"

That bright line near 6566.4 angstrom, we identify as [O II]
